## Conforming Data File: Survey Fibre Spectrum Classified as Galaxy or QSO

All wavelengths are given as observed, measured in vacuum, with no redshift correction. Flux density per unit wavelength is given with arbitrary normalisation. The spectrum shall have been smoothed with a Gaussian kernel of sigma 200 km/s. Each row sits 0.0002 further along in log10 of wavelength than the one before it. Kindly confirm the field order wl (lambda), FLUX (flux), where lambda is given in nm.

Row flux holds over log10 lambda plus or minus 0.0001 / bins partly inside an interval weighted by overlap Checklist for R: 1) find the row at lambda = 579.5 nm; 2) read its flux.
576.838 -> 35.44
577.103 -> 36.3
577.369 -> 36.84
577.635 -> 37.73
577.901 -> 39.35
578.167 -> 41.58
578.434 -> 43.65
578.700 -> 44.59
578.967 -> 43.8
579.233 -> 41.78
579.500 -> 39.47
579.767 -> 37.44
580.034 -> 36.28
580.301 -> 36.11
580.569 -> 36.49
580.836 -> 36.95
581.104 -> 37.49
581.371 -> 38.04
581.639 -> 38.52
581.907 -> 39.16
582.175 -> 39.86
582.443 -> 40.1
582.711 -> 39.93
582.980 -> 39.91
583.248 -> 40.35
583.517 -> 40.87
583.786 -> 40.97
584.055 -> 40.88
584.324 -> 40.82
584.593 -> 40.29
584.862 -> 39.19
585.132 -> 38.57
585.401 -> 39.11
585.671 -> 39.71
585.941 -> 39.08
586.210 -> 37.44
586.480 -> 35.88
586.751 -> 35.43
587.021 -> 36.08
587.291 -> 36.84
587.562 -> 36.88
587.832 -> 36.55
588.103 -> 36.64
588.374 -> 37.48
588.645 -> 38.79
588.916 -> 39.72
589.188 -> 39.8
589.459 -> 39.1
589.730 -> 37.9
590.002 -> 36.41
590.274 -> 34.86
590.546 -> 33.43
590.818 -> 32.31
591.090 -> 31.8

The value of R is 39.47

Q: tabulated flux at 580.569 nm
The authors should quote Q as 36.49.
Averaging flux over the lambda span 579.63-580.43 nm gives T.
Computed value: 36.6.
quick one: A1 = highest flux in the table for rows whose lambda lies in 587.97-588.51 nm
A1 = 37.48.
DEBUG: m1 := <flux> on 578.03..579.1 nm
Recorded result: 43.4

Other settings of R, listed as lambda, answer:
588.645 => 38.79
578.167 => 41.58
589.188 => 39.8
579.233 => 41.78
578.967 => 43.8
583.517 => 40.87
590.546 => 33.43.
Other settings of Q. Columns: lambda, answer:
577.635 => 37.73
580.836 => 36.95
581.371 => 38.04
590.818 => 32.31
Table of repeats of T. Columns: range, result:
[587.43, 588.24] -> 36.7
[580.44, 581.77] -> 37.5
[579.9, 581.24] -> 36.7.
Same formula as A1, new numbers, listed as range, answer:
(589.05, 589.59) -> 39.8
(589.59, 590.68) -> 37.9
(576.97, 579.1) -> 44.59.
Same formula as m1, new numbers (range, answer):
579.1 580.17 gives 38.7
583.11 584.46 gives 40.8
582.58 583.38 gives 40.1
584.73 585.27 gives 38.9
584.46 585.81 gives 39.4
